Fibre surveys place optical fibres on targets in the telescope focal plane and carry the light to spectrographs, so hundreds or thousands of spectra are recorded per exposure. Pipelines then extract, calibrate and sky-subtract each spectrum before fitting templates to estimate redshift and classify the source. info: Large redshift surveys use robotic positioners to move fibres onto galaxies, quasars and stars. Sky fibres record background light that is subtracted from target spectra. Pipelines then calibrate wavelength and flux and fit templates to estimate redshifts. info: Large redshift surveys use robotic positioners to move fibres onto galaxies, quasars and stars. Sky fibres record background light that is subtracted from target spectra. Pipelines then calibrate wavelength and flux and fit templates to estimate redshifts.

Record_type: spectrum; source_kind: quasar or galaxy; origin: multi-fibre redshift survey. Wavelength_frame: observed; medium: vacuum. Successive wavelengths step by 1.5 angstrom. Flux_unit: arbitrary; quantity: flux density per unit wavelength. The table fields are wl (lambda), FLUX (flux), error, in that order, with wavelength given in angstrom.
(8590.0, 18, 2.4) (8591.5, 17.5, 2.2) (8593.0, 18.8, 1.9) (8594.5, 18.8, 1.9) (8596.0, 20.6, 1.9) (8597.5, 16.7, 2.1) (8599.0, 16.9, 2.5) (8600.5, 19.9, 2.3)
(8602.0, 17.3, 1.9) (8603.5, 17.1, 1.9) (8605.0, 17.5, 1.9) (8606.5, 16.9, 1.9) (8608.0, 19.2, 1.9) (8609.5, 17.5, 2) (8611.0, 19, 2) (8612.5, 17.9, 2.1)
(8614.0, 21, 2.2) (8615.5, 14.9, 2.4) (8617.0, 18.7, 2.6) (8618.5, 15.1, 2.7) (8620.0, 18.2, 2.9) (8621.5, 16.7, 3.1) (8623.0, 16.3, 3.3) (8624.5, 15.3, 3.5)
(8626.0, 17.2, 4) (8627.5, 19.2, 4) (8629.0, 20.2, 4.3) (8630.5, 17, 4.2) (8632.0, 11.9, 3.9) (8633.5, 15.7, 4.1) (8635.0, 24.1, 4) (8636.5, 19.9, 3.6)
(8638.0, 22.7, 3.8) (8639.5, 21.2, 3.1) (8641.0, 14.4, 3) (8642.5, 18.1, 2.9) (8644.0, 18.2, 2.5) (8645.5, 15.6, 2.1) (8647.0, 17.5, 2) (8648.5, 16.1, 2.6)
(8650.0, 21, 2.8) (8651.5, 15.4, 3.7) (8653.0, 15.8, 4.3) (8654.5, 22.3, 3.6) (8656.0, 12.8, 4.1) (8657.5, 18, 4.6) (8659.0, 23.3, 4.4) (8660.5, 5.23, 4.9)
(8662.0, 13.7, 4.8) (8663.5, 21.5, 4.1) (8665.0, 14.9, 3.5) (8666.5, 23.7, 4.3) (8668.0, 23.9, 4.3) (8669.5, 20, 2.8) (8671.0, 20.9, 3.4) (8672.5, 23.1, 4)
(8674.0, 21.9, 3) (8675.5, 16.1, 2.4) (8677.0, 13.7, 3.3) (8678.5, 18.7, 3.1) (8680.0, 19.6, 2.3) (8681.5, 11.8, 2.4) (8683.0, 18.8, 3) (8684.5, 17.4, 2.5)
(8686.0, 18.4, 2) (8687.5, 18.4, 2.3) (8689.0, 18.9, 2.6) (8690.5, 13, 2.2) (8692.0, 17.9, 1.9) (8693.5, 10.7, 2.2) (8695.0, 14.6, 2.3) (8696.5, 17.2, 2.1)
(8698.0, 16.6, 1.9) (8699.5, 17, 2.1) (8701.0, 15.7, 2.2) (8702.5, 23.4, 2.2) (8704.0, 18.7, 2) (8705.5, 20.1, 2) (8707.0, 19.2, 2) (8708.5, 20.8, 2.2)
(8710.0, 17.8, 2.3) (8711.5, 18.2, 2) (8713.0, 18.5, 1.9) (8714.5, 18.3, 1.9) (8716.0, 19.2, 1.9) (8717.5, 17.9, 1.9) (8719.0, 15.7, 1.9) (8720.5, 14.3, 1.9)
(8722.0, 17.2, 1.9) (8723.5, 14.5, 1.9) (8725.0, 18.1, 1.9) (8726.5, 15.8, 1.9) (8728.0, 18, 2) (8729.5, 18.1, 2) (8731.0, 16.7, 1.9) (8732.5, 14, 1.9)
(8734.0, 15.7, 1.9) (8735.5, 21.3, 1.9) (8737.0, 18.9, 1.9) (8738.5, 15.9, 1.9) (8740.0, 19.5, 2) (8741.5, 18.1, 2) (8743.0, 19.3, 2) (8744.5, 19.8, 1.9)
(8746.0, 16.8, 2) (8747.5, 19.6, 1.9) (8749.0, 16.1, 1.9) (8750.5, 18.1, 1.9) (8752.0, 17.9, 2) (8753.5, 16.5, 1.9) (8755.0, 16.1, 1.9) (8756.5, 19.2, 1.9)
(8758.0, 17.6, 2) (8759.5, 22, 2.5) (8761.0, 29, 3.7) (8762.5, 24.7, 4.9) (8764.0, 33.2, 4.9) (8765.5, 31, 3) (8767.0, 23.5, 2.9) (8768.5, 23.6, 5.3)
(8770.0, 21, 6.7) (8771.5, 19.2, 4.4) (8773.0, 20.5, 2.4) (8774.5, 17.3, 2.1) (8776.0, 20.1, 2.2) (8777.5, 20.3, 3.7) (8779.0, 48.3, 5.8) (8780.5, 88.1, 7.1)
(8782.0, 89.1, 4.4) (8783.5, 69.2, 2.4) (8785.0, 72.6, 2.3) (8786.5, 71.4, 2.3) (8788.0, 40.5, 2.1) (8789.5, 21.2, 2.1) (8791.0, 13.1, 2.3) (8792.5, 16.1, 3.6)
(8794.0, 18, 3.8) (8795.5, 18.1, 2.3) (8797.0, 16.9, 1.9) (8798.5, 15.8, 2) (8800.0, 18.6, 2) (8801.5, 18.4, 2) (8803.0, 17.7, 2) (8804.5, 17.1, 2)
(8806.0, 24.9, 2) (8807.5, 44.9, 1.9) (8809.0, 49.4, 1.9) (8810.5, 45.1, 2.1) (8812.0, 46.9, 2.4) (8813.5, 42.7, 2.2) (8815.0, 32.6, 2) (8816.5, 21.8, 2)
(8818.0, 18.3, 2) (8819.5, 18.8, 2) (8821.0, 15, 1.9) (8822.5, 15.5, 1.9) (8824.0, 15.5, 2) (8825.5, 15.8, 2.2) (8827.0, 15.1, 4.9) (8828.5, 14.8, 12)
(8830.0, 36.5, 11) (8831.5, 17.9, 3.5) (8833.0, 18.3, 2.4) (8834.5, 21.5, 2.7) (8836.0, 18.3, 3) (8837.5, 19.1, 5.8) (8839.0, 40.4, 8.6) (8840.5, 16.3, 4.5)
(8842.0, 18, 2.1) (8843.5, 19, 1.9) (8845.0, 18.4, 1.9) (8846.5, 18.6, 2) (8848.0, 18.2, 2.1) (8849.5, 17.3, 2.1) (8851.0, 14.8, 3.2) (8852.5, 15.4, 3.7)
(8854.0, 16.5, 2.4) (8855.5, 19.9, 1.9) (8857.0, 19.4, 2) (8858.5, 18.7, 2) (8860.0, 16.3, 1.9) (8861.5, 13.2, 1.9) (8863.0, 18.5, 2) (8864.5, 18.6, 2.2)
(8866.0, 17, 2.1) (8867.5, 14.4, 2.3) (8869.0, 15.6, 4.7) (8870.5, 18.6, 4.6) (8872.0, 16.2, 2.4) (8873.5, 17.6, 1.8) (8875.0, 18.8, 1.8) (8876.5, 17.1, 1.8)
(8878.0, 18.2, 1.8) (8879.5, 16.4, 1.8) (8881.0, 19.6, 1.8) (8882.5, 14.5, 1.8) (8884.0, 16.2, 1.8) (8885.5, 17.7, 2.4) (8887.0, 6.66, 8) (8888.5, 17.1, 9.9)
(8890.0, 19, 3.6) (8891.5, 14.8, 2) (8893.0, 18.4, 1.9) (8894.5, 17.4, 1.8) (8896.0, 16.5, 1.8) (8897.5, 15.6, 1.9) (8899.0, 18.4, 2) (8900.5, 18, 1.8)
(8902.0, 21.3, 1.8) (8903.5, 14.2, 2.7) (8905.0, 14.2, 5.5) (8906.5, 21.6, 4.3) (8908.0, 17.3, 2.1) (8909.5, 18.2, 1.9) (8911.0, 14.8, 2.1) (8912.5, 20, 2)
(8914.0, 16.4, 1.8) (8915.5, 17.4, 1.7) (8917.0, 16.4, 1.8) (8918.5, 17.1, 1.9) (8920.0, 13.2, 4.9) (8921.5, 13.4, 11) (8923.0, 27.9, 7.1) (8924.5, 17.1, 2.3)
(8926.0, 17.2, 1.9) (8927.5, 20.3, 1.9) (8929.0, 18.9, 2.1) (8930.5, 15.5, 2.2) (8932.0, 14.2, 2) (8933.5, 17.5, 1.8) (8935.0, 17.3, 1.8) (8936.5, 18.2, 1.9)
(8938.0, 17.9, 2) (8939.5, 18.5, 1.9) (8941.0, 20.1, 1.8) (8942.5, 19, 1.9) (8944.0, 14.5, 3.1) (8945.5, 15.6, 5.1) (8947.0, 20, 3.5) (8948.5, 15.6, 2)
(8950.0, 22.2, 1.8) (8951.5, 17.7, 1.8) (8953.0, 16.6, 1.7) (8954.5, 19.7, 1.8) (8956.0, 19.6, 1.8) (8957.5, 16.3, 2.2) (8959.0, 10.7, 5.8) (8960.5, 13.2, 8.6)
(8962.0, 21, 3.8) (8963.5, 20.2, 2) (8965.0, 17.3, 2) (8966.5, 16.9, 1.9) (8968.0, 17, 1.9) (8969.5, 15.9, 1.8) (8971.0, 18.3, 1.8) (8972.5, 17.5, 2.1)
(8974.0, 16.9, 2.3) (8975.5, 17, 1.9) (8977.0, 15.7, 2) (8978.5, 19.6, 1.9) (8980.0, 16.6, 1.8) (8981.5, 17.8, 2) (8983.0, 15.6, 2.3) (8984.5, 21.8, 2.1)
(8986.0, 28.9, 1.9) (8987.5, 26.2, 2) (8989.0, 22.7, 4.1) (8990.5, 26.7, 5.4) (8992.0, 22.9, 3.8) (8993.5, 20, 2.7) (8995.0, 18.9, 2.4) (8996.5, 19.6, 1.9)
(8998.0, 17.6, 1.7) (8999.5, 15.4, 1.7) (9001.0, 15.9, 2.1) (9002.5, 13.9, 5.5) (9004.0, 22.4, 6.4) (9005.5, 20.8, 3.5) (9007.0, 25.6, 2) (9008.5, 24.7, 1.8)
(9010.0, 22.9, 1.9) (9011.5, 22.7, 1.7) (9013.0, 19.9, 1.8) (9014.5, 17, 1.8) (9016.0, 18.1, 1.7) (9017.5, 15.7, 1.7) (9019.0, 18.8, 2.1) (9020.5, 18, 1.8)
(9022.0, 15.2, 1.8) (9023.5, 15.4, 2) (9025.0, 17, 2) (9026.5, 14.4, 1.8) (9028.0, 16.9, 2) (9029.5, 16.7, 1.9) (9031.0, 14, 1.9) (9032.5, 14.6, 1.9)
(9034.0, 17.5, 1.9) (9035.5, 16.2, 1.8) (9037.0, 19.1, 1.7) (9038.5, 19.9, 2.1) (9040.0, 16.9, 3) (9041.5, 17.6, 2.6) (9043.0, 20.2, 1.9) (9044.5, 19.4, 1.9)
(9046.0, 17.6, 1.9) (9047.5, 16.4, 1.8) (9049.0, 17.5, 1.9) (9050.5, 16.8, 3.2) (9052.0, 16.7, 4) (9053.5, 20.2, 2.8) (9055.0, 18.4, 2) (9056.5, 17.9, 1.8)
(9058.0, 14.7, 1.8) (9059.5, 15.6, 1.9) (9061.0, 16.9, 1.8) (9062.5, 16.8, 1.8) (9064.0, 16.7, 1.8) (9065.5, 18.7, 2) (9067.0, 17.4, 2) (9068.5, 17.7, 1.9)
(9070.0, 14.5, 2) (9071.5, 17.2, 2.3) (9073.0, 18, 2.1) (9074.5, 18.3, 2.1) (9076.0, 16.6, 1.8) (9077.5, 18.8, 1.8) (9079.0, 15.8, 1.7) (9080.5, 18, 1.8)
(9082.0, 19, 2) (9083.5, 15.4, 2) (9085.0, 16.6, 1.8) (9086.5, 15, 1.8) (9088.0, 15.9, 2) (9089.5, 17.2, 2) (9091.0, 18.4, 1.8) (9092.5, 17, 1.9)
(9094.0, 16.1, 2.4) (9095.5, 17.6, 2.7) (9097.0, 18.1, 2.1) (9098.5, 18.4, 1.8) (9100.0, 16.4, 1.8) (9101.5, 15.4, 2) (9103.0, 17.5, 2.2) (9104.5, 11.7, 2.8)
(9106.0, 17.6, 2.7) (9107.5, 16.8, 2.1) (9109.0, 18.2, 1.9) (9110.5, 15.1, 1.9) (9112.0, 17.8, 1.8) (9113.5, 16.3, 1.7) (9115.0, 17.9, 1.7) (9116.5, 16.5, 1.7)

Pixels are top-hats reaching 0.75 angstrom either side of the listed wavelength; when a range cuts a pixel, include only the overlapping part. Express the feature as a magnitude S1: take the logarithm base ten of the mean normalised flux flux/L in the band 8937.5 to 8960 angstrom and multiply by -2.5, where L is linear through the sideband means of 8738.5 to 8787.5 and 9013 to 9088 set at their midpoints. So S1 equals 0.24 mag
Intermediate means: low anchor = 30.4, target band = 17.5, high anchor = 17.1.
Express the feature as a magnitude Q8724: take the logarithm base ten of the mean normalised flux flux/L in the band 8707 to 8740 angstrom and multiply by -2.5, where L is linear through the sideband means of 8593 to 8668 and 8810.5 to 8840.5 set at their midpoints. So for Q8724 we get 0.181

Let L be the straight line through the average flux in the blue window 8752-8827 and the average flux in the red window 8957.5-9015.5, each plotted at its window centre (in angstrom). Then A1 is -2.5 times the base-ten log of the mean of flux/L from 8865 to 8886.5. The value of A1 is 0.42 mag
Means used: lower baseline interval 29.4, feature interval 16.9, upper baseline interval 19.3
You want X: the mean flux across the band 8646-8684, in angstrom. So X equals 18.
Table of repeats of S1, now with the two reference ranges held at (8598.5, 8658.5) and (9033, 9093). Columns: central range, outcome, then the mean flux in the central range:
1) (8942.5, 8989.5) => -0.05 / 18.2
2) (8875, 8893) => 0.08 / 16.3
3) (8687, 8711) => 0.01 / 17.5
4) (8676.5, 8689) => 0.03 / 17.3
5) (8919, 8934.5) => 0.00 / 17.5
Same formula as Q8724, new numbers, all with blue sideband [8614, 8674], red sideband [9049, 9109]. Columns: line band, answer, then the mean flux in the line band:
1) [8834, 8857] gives -0.11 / 19.4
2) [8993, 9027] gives -0.09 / 18.7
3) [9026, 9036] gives 0.09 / 15.8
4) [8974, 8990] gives -0.17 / 20.1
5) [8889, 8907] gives 0.00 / 17.4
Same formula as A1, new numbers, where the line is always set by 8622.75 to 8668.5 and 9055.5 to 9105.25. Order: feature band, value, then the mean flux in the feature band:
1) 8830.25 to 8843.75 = -0.24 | 21.6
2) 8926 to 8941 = -0.03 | 17.7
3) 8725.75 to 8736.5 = 0.03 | 17.1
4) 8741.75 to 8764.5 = -0.15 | 20.2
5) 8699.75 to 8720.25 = -0.06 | 18.6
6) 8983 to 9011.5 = -0.25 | 21.4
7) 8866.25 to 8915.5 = 0.02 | 16.9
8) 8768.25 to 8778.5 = -0.19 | 20.8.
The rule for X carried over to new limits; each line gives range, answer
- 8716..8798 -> 25.4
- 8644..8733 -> 17.6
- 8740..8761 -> 18.7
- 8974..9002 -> 19.8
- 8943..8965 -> 17.4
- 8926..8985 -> 17.5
